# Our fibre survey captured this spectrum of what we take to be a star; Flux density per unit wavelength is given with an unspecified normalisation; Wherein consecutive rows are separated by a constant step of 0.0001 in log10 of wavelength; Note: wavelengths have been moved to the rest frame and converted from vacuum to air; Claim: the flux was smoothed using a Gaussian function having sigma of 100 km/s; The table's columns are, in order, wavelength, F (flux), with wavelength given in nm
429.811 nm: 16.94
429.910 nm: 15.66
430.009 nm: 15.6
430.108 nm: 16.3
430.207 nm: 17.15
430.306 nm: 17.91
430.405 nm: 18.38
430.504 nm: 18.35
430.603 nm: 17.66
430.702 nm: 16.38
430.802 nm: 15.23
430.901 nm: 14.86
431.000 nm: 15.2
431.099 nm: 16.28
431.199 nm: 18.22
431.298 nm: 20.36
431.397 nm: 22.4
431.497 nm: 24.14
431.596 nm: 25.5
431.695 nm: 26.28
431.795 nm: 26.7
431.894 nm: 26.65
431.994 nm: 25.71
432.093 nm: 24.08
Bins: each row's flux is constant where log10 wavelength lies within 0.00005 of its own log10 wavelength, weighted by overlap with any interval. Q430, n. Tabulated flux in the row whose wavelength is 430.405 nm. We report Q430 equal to 18.38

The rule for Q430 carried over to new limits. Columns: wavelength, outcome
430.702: 16.38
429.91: 15.66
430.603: 17.66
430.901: 14.86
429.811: 16.94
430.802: 15.23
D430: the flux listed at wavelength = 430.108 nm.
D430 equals 16.3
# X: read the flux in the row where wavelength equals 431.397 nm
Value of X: 22.4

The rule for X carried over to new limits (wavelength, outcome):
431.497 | 24.14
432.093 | 24.08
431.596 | 25.5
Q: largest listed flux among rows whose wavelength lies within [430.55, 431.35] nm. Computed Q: 20.36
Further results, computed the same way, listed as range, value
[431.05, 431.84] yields 26.7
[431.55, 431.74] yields 26.28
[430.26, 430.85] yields 18.38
